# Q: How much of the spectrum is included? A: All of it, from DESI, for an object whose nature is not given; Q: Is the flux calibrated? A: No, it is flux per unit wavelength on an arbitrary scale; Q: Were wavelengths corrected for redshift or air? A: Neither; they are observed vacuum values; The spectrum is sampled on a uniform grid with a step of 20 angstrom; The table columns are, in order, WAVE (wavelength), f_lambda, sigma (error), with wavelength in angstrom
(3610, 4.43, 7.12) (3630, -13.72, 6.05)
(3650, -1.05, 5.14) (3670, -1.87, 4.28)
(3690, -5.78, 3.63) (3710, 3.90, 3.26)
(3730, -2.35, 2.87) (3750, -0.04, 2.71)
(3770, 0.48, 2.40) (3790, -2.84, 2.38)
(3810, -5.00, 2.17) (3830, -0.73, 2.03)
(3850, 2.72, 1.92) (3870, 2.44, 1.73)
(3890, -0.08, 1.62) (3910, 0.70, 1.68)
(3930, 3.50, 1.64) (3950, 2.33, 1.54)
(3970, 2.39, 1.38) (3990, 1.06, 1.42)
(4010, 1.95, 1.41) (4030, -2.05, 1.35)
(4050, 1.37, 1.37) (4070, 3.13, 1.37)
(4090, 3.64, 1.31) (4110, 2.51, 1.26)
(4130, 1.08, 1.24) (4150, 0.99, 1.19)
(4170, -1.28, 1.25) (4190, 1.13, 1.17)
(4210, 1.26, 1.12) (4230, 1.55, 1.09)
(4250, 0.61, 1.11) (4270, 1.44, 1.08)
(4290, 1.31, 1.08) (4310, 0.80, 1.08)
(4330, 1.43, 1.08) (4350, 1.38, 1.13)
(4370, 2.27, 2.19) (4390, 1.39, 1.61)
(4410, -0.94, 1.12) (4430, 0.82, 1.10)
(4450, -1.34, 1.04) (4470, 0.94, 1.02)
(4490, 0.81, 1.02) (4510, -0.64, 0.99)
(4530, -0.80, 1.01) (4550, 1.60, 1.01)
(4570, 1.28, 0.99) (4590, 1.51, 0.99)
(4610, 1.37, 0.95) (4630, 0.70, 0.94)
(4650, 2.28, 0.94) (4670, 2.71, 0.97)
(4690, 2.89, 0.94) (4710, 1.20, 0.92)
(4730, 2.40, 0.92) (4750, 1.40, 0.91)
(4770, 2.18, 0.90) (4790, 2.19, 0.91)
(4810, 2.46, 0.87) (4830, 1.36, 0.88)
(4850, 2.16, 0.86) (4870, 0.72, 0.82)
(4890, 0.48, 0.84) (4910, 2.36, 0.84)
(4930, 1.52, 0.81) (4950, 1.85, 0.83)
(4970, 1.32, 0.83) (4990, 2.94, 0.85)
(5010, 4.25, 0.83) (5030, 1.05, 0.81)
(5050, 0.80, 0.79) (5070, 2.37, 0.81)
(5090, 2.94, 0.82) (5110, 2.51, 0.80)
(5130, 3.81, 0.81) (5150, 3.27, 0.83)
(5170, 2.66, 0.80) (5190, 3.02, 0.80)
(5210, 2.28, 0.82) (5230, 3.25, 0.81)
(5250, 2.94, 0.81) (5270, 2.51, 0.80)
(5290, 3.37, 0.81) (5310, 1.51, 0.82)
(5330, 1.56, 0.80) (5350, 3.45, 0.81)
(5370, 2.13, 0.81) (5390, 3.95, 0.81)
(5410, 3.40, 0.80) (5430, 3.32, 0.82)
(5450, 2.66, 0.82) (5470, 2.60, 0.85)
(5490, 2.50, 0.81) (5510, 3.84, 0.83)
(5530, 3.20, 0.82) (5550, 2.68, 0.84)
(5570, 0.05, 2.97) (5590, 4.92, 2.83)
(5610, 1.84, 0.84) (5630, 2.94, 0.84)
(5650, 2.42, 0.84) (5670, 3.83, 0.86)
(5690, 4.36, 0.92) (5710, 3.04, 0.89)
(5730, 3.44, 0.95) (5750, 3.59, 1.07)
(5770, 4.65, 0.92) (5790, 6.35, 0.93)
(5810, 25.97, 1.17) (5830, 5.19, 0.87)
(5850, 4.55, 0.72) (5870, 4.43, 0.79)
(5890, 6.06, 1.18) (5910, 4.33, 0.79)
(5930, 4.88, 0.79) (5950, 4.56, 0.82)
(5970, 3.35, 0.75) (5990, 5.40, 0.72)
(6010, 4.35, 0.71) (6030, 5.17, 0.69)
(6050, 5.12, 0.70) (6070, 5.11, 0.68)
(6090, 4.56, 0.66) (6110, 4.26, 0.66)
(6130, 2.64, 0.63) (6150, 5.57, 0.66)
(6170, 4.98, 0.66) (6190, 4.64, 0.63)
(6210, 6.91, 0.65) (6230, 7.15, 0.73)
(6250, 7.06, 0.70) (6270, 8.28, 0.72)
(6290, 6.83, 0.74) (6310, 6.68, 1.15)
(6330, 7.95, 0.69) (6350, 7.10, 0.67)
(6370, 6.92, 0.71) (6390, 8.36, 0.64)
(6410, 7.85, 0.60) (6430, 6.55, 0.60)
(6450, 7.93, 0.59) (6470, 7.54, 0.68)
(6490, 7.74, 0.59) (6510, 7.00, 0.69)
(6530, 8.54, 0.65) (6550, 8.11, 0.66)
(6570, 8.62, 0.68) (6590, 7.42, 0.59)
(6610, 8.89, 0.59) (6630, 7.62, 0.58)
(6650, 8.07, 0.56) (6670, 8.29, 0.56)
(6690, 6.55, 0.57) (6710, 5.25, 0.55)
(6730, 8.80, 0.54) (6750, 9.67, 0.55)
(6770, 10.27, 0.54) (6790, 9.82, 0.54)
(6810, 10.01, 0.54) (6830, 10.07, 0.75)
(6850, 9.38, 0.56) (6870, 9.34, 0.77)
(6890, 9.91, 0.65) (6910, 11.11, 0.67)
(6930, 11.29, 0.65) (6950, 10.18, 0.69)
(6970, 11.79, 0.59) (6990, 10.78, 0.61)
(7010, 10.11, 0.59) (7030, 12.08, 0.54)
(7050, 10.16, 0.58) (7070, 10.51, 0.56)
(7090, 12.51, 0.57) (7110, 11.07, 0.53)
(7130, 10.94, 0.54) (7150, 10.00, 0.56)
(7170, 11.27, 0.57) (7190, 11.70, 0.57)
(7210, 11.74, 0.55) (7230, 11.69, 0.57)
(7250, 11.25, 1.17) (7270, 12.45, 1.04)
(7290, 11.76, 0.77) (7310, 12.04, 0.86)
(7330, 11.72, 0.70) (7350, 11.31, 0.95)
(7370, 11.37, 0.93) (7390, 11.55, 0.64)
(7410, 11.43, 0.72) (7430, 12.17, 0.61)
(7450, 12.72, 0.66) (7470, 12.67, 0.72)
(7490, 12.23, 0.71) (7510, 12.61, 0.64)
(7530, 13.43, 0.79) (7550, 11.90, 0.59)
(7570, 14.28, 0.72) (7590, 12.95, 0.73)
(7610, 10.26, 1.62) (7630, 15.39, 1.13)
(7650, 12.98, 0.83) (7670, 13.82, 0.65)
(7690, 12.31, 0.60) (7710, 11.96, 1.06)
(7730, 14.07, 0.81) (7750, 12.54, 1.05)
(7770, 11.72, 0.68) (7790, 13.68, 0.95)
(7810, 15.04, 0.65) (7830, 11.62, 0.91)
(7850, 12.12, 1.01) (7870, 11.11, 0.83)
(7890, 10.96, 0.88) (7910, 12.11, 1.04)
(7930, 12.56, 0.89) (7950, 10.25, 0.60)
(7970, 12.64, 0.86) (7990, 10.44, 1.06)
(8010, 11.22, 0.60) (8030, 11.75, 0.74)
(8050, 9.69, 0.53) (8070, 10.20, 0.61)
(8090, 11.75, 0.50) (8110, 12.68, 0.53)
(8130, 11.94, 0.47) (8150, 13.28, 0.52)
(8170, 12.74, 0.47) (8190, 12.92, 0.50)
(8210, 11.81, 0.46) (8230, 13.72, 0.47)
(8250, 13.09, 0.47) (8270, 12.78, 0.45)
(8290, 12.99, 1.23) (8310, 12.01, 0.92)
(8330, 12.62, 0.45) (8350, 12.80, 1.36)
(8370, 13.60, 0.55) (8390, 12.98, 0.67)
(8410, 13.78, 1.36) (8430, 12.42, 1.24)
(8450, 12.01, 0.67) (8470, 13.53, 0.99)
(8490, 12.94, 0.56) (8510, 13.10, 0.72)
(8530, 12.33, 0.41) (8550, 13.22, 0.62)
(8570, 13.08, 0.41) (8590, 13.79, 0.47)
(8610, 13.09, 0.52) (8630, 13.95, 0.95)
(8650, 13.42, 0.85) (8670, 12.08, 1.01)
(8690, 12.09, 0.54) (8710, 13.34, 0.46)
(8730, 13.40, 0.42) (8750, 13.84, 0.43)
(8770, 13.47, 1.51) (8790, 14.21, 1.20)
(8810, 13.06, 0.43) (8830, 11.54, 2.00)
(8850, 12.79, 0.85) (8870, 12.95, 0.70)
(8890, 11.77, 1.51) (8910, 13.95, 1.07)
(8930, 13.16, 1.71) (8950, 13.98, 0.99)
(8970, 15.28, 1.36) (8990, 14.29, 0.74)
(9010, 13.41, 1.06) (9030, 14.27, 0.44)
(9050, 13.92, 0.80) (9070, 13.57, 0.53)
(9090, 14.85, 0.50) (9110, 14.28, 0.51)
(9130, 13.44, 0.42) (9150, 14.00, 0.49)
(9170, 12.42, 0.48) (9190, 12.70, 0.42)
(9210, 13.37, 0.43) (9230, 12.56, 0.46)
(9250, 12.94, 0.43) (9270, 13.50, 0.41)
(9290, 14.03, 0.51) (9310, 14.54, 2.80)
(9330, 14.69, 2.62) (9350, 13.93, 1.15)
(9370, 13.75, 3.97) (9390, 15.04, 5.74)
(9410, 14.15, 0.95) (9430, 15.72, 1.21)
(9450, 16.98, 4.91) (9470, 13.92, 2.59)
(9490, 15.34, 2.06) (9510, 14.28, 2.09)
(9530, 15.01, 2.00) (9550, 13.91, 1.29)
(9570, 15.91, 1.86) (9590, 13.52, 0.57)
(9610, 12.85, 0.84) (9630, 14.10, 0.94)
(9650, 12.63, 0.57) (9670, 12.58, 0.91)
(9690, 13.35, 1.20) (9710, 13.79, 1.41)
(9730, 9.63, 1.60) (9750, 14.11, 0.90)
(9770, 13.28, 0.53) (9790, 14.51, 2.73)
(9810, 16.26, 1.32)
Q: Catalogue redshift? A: 0.56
